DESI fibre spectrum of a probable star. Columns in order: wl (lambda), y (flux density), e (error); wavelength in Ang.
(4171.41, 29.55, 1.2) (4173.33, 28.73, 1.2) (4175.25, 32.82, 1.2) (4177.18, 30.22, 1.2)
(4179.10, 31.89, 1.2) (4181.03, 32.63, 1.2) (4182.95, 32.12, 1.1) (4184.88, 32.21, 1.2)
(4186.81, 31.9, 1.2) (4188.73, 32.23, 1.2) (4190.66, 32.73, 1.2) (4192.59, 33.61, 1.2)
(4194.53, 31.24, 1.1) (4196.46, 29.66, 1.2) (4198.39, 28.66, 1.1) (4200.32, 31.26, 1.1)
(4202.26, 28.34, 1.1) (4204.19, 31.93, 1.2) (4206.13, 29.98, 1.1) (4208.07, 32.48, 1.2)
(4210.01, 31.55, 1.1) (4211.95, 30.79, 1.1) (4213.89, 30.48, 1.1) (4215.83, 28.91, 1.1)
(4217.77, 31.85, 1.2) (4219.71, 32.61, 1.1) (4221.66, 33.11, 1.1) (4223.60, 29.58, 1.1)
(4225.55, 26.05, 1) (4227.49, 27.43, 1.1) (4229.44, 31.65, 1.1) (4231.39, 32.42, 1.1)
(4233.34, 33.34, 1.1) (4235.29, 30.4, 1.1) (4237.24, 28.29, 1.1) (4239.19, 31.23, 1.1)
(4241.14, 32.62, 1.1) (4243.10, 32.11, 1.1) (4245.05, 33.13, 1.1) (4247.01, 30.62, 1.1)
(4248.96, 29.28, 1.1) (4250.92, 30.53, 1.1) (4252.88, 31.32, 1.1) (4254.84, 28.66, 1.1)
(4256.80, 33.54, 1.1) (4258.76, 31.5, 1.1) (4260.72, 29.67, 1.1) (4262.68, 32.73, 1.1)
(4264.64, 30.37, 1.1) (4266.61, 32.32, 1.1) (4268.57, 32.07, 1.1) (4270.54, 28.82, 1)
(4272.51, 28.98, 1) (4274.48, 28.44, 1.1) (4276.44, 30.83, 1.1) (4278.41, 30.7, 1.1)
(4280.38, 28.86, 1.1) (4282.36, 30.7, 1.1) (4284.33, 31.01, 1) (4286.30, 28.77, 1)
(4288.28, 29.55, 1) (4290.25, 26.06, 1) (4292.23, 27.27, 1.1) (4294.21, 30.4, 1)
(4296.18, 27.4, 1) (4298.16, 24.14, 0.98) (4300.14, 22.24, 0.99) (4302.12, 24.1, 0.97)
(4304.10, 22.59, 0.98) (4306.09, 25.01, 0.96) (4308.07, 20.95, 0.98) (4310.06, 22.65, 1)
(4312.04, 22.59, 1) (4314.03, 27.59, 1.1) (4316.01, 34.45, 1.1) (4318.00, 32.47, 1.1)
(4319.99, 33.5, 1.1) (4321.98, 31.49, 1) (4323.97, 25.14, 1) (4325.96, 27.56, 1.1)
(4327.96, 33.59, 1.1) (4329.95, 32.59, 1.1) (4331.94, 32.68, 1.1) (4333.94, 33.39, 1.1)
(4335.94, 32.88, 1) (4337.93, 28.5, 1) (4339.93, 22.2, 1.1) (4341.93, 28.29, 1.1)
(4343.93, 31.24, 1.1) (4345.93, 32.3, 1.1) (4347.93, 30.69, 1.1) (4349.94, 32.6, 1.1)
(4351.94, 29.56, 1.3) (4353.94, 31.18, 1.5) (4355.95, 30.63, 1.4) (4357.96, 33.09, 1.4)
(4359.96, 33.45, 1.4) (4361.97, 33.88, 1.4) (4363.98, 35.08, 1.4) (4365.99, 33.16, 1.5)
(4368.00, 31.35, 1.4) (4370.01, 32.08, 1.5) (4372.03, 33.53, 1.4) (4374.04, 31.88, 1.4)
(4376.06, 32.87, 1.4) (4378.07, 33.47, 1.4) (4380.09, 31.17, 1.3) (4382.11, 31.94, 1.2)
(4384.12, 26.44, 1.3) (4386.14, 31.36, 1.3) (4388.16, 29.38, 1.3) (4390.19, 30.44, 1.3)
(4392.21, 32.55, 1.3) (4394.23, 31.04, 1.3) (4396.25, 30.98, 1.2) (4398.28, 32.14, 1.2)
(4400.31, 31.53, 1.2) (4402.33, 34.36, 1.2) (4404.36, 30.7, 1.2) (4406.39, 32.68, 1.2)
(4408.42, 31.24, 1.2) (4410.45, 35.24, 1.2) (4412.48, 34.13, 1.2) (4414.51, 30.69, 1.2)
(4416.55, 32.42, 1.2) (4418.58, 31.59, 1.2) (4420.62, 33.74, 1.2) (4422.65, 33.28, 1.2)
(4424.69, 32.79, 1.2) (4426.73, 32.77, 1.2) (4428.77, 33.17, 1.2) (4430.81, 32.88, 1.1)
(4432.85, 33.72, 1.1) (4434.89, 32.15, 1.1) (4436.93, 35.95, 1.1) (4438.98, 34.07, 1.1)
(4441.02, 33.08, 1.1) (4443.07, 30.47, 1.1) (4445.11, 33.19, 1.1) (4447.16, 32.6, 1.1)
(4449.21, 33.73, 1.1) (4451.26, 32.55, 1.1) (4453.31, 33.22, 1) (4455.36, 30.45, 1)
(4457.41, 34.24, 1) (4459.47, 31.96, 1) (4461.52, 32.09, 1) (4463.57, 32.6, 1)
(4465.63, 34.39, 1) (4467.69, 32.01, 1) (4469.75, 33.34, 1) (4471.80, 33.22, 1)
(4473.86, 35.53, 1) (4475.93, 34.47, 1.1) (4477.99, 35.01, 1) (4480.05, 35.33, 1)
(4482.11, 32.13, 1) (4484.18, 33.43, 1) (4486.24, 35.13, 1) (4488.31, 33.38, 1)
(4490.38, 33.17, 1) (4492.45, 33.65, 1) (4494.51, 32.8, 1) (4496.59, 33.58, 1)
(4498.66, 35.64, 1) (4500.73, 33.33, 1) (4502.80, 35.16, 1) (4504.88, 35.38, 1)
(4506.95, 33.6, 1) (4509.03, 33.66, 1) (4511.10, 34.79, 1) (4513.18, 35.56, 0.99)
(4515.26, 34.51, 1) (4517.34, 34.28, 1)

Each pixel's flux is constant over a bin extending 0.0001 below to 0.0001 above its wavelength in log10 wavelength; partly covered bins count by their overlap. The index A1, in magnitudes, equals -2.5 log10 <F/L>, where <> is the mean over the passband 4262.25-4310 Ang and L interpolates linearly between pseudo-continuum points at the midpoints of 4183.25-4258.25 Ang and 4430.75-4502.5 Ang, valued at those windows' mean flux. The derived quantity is 0.14 mag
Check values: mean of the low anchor 31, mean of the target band 27.9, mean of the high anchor 33.4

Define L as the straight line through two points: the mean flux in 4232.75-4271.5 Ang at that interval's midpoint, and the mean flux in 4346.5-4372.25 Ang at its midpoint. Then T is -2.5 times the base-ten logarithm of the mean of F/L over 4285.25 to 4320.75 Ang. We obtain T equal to 0.18 mag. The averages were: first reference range 31.1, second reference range 32.3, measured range 26.7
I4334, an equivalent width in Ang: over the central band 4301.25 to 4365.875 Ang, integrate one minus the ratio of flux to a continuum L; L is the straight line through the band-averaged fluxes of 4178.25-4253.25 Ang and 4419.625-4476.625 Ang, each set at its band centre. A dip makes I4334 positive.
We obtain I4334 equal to 4.9 Ang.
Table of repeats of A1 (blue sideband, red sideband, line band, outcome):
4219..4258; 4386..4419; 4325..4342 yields 0.04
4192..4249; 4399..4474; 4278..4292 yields 0.08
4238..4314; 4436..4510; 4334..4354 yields 0.01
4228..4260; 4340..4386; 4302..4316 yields 0.28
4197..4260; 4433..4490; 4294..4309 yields 0.28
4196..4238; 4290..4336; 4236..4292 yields -0.04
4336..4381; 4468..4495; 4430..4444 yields -0.01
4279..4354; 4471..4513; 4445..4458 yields 0.00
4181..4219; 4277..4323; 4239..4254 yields -0.06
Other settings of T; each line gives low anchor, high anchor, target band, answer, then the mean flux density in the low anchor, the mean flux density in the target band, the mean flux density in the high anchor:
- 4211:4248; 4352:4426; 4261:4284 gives 0.028 mag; 30.9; 30.4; 32.1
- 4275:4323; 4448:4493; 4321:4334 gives -0.075 mag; 27.7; 30.7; 33.4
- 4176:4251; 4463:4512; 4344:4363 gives 0.022 mag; 31.1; 31.9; 34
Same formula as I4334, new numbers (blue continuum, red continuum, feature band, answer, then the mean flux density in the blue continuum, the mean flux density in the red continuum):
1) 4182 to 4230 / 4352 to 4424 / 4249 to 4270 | 0.1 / 30.9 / 32.1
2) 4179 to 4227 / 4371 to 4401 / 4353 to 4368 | -0.7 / 31.1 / 31.4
